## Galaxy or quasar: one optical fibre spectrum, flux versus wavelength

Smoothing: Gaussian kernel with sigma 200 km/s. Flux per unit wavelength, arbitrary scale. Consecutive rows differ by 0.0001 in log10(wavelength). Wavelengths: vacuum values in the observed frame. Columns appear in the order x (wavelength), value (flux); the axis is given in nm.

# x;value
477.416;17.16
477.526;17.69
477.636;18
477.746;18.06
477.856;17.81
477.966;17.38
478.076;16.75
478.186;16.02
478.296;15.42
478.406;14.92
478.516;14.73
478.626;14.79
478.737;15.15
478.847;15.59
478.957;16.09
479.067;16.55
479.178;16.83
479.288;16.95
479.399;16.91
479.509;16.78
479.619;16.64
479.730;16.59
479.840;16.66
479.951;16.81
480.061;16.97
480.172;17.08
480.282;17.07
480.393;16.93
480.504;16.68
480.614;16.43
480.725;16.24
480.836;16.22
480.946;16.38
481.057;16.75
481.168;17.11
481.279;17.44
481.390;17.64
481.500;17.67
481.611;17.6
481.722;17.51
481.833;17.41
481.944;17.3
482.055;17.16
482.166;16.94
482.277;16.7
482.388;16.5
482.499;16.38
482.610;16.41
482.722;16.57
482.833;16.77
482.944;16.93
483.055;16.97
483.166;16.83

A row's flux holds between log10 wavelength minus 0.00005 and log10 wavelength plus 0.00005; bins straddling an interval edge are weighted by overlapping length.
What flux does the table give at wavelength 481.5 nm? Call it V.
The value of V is 17.67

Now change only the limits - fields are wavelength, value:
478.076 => 16.75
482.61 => 16.41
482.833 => 16.77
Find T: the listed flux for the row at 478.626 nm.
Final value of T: 14.79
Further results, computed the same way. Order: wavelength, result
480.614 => 16.43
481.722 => 17.51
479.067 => 16.55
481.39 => 17.64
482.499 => 16.38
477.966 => 17.38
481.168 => 17.11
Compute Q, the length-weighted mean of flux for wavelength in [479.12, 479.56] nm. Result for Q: 16.8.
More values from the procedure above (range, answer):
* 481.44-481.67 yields 17.7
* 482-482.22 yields 17.1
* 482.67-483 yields 16.8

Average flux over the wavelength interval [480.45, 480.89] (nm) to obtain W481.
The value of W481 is 16.4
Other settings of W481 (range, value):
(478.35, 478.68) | 14.8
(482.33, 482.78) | 16.5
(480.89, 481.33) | 16.9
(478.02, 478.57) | 15.6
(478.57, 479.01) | 15.4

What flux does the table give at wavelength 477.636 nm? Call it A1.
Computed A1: 18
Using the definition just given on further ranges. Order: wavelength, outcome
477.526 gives 17.69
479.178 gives 16.83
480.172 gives 17.08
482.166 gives 16.94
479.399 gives 16.91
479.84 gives 16.66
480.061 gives 16.97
